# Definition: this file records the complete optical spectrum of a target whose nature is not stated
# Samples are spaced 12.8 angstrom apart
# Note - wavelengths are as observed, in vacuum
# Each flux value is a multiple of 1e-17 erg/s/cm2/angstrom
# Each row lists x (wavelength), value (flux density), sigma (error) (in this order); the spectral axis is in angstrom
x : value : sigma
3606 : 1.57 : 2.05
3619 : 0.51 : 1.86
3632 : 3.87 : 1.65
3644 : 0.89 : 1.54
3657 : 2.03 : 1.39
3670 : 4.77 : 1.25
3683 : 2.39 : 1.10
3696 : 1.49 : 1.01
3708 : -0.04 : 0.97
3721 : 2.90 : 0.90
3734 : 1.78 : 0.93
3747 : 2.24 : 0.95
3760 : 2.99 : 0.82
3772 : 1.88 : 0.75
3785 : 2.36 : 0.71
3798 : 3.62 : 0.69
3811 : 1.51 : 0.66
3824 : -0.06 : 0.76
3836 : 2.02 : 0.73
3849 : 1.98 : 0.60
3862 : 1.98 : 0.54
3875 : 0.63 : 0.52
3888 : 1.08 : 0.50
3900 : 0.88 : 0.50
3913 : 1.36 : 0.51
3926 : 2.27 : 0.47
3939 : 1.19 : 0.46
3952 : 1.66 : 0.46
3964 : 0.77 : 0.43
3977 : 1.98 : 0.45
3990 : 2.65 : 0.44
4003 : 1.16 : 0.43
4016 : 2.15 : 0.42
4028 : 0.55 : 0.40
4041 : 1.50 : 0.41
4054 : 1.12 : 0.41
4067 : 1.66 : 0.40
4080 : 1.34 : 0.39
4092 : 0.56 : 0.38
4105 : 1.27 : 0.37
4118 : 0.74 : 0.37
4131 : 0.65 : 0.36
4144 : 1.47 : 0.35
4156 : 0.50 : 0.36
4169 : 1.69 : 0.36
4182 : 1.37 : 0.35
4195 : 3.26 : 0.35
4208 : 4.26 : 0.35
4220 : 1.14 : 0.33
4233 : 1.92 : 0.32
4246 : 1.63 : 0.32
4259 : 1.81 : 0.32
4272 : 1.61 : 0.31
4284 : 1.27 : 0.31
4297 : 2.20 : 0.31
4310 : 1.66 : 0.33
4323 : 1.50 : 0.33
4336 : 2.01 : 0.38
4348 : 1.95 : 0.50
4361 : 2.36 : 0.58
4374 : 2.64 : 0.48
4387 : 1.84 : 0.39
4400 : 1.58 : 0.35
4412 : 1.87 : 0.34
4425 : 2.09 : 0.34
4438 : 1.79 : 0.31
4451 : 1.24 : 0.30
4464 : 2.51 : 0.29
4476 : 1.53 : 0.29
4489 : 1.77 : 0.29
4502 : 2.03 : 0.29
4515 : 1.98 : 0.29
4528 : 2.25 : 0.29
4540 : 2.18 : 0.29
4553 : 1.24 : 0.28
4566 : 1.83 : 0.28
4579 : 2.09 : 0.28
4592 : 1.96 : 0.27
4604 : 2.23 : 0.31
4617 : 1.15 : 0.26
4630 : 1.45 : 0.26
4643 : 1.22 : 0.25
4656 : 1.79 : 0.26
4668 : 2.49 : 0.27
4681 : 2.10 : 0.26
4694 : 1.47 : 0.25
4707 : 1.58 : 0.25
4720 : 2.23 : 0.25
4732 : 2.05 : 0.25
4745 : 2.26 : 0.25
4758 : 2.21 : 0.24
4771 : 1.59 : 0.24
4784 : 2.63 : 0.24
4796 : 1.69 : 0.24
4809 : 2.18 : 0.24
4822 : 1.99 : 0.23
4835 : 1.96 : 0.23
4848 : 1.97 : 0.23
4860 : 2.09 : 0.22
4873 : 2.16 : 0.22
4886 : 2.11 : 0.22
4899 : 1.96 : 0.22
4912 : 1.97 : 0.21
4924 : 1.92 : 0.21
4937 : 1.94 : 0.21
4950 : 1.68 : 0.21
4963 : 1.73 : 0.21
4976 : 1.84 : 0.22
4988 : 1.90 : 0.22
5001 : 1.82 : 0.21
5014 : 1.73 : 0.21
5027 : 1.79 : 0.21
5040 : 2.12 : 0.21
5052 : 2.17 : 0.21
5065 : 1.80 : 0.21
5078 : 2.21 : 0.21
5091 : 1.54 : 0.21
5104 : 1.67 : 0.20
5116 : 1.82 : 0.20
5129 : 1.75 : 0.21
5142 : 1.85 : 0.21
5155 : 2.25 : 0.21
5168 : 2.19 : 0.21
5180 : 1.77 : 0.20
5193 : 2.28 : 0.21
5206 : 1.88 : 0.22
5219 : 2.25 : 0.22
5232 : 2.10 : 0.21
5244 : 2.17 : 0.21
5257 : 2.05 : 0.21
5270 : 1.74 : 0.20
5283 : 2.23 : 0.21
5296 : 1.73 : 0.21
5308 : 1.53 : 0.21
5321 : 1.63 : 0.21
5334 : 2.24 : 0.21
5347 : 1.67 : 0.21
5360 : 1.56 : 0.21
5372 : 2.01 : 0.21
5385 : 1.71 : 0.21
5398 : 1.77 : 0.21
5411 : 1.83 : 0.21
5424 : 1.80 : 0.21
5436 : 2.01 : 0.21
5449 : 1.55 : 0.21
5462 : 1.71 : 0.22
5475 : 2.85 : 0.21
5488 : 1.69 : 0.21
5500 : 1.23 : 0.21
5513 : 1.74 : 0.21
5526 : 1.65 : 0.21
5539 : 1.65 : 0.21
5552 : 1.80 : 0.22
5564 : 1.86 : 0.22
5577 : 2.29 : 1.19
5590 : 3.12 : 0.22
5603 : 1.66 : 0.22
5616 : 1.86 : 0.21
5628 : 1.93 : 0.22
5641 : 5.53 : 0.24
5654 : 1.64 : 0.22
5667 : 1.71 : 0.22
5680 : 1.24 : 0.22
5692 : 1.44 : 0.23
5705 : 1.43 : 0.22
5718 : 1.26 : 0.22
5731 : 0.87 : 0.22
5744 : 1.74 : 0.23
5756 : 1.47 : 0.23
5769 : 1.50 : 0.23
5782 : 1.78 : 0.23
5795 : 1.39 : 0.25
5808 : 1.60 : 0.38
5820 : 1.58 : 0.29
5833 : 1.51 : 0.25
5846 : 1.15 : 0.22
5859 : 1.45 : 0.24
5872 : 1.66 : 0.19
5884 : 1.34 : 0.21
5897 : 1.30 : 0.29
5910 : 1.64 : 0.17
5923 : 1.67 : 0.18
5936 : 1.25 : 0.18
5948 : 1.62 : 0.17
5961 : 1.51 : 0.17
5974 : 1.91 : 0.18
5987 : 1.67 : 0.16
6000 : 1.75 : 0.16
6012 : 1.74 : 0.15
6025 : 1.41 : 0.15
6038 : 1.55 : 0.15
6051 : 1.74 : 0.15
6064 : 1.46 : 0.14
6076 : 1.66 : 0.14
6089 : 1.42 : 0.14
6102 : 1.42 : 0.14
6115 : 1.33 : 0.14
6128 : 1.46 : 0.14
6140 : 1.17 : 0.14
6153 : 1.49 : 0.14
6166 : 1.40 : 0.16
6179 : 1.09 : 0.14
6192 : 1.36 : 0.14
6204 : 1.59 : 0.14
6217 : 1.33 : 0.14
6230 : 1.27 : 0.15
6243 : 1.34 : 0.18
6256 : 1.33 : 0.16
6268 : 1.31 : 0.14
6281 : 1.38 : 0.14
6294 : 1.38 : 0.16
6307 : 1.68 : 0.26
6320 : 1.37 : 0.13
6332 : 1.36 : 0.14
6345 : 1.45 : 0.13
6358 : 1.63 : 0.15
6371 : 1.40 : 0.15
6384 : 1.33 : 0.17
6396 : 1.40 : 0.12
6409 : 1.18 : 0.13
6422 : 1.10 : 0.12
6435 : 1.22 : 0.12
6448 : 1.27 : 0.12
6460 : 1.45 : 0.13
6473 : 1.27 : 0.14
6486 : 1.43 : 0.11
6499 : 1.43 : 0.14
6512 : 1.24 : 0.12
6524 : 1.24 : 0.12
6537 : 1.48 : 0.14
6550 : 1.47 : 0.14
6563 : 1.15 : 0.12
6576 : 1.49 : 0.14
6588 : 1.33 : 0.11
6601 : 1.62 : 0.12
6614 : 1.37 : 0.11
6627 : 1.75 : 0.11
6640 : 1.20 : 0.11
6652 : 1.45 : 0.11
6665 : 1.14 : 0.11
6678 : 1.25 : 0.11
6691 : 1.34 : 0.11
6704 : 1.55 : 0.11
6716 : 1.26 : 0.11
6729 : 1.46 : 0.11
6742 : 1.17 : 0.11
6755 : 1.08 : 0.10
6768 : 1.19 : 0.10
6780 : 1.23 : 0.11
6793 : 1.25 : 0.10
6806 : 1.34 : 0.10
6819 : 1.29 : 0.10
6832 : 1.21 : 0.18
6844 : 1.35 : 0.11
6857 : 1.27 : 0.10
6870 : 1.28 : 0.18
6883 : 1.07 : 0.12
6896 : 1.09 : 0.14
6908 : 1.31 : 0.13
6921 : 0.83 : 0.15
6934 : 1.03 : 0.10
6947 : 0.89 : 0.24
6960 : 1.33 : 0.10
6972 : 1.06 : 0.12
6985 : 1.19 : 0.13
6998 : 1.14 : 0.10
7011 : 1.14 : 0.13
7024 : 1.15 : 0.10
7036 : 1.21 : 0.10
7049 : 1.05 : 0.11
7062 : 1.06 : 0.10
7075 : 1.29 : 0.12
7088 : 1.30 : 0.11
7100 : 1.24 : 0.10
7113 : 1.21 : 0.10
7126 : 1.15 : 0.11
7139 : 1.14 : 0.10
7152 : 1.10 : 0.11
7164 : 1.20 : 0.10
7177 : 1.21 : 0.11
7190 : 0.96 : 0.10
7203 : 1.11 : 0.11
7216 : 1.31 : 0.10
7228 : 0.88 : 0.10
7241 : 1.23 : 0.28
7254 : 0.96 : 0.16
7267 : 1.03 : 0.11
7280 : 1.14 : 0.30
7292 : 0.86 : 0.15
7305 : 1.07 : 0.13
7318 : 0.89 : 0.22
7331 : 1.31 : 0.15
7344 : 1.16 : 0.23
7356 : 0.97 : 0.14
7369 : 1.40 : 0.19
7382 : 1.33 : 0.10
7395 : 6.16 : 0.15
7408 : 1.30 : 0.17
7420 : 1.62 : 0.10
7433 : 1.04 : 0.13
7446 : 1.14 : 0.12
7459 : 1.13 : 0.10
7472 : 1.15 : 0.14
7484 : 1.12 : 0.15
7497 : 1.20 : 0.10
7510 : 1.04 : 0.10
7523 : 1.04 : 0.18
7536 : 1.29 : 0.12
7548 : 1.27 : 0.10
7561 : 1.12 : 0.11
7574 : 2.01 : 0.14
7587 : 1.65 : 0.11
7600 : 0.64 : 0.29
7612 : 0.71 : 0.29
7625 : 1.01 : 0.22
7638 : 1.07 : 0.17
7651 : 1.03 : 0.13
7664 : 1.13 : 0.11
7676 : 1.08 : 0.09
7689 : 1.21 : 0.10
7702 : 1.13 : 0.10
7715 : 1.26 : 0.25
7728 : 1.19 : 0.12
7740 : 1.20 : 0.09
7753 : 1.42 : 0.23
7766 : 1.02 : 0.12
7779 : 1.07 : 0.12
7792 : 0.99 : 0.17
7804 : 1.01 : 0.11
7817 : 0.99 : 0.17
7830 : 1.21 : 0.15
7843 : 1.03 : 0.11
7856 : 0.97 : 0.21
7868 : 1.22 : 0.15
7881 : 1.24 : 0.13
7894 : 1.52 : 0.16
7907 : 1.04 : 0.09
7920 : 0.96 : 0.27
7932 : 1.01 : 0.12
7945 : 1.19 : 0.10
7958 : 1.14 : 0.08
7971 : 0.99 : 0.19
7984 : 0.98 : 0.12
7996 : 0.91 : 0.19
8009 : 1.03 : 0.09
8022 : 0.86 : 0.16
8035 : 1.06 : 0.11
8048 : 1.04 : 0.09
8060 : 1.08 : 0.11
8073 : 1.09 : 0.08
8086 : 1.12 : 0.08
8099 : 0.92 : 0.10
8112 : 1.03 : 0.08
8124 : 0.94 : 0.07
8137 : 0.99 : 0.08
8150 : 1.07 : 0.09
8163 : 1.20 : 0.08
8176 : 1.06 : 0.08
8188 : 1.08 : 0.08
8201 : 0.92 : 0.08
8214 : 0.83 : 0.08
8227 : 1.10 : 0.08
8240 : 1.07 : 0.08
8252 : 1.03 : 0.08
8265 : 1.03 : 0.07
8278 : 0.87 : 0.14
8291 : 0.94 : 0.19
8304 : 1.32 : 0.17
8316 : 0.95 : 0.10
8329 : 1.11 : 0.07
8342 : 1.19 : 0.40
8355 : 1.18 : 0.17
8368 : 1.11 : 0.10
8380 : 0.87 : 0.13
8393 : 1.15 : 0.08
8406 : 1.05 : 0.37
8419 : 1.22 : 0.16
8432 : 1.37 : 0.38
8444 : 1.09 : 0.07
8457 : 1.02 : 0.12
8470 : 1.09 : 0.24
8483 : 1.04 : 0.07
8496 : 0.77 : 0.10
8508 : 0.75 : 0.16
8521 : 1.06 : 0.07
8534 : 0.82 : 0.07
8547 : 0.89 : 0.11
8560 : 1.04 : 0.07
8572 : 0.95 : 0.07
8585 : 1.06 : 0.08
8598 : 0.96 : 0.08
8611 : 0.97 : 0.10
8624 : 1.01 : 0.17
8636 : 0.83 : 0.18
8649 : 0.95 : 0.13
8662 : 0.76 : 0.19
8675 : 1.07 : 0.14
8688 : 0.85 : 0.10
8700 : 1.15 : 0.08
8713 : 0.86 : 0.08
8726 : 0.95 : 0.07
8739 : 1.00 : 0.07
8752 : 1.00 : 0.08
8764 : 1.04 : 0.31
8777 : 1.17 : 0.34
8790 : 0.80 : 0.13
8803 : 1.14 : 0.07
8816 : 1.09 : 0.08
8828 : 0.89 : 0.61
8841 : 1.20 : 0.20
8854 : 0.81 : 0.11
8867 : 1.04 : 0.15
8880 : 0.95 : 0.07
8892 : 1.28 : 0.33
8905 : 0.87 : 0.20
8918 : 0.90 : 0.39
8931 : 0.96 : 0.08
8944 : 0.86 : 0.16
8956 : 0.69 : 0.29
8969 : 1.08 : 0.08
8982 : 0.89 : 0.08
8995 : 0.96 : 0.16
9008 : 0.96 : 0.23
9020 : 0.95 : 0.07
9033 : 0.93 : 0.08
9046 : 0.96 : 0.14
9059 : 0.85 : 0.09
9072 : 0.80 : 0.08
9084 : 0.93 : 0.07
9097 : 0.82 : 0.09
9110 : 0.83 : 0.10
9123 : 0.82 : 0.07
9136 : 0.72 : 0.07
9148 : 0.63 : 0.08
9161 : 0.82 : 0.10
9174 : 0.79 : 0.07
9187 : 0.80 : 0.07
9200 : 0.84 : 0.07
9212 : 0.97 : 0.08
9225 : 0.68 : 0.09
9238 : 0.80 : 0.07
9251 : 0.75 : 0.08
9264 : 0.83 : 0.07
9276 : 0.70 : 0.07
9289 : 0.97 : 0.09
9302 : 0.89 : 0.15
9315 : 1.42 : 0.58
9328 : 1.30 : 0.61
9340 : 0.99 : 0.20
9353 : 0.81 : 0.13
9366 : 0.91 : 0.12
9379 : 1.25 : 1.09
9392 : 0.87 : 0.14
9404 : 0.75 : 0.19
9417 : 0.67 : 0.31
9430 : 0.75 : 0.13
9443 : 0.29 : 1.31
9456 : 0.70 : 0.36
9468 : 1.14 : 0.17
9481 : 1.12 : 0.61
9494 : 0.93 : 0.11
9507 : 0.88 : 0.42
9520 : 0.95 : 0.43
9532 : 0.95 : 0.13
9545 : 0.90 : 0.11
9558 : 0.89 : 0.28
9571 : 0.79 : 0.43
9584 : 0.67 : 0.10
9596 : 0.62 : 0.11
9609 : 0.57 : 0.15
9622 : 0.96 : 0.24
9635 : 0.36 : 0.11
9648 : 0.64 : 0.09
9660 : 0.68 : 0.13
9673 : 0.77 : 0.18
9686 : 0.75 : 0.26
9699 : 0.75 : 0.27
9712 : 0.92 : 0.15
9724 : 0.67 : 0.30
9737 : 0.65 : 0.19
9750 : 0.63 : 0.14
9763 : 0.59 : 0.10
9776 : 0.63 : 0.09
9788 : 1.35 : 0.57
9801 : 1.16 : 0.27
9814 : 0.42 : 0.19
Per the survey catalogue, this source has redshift 0.13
